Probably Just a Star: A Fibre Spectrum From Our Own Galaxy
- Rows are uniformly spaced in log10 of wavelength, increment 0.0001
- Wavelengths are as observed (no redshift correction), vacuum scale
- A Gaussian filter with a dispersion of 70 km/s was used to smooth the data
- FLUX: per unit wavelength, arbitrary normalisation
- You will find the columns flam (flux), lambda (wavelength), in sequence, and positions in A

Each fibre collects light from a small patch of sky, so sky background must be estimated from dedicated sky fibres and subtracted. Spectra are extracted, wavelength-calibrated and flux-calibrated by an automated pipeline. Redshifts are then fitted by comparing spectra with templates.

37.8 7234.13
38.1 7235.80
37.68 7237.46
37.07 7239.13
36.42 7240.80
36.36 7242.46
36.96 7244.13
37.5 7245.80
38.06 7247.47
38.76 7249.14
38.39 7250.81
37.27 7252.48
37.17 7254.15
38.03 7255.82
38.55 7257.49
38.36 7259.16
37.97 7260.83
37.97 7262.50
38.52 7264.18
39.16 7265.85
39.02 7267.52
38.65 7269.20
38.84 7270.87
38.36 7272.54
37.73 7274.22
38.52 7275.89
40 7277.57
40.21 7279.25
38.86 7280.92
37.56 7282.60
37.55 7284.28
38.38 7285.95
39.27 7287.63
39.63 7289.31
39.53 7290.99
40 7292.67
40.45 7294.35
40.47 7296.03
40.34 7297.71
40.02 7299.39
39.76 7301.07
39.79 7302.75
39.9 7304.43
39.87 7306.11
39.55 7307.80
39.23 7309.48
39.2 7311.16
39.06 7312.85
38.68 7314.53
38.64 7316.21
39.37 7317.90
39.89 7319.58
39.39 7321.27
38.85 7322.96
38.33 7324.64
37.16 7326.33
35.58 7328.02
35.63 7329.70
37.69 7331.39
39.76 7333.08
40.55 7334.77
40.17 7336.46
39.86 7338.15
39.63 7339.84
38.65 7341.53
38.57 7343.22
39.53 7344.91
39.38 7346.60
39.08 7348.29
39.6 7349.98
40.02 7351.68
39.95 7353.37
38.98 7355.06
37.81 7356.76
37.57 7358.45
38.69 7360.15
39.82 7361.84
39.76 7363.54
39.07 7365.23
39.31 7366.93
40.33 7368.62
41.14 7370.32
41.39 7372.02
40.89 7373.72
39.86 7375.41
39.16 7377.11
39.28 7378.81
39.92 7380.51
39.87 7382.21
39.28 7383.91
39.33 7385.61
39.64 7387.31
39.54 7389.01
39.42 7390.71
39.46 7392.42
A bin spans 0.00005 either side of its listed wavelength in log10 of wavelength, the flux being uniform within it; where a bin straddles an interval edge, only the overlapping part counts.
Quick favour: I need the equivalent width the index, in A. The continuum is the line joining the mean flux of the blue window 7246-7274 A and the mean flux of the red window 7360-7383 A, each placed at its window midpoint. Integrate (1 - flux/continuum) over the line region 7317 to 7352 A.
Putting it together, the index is 0.5 A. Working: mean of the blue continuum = 38.3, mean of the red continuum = 39.9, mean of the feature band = 38.9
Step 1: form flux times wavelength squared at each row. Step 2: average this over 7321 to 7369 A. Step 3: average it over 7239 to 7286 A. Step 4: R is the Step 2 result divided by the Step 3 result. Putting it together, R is 1.0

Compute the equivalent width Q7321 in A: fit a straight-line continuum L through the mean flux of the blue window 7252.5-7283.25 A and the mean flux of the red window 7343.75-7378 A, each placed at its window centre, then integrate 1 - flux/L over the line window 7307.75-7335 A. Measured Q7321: 0.4 A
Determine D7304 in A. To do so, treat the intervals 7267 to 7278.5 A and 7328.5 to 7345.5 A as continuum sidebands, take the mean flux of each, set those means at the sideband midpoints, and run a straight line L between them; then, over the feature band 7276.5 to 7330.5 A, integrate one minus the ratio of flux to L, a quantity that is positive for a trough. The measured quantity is -0.3 A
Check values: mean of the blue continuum 38.7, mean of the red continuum 38.9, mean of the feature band 39.1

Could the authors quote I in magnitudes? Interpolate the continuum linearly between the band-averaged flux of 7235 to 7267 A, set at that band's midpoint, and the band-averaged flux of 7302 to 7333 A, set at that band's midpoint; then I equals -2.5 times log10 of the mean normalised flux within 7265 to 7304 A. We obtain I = -0.03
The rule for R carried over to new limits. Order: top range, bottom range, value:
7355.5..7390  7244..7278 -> 1.07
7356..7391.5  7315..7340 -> 1.04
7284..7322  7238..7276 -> 1.05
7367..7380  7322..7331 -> 1.10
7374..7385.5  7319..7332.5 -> 1.06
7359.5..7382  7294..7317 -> 1.03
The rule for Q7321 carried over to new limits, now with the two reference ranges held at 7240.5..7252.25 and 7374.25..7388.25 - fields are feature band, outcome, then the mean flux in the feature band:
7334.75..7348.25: -0.2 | 39.5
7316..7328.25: 0.0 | 38.5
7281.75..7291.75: -0.1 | 38.6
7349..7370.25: 0.0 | 39.3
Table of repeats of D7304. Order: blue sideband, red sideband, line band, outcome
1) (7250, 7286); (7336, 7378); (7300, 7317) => -0.20 A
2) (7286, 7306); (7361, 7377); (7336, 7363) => 0.58 A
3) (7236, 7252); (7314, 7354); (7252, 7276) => -0.30 A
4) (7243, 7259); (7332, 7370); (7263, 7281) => -0.34 A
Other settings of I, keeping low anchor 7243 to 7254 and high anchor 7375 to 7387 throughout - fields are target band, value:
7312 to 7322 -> -0.014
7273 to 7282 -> -0.024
